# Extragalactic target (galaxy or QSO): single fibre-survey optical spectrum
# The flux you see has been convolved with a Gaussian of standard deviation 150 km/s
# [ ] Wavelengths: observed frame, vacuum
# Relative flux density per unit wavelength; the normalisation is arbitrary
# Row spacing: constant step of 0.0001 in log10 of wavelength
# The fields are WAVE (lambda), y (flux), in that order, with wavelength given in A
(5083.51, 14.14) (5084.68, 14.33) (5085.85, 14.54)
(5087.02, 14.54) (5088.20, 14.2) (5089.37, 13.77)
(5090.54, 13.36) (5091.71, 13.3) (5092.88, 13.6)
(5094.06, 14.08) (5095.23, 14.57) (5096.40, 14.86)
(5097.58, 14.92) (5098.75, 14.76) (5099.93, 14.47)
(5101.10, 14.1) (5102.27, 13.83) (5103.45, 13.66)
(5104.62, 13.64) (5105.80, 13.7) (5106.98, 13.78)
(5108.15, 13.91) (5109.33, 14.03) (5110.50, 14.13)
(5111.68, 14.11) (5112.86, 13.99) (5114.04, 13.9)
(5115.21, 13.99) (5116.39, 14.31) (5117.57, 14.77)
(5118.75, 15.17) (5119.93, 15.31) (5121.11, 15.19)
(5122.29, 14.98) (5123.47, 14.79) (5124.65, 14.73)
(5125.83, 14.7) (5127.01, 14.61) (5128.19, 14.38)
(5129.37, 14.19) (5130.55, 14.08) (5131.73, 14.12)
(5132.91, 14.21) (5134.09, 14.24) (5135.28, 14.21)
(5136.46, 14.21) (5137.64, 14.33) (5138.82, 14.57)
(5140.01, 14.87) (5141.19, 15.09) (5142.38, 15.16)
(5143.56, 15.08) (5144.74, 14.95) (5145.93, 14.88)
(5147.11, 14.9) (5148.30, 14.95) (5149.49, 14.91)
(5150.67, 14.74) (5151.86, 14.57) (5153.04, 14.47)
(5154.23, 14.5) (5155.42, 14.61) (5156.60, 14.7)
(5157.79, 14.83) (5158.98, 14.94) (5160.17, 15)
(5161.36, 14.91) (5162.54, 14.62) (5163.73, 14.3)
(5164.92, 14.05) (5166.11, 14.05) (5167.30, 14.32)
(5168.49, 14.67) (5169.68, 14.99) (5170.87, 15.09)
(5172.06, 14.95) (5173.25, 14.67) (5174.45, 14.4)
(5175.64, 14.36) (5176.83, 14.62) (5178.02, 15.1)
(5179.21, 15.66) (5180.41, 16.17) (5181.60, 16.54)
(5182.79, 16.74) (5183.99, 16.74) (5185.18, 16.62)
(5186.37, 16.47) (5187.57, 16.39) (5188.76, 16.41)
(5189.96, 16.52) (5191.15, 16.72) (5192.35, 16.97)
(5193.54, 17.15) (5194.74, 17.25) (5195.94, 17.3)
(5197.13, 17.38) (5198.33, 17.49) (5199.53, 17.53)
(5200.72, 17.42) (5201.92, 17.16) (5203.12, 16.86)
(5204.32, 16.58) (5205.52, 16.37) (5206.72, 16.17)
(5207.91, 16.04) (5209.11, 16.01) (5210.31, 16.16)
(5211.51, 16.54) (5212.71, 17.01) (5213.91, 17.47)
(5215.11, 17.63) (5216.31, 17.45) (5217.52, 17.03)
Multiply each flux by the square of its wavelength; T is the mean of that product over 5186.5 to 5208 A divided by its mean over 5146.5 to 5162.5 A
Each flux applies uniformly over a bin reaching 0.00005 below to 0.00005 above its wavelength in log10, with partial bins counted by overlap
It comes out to 1.16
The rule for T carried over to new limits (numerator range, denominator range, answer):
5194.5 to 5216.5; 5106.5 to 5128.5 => 1.21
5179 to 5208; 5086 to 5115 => 1.24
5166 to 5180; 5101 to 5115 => 1.09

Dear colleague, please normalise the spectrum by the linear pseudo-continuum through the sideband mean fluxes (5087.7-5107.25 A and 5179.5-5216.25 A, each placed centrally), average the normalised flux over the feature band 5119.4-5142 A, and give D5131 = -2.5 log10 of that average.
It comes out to 0.03 mag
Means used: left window 14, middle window 14.6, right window 16.8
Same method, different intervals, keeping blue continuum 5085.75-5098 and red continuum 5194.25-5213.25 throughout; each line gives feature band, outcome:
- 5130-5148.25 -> 0.05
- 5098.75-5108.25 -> 0.04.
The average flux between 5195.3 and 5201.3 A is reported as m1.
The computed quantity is 17.4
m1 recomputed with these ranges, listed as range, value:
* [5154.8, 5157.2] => 14.7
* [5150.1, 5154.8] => 14.6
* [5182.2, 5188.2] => 16.6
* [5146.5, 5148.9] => 14.9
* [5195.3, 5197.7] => 17.4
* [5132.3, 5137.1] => 14.2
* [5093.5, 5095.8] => 14.3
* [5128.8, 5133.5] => 14.2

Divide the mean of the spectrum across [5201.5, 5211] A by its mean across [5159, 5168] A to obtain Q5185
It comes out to 1.13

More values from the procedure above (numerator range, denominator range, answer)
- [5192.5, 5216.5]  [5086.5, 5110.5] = 1.21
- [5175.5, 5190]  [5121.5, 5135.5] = 1.11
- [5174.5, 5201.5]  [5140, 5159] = 1.11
